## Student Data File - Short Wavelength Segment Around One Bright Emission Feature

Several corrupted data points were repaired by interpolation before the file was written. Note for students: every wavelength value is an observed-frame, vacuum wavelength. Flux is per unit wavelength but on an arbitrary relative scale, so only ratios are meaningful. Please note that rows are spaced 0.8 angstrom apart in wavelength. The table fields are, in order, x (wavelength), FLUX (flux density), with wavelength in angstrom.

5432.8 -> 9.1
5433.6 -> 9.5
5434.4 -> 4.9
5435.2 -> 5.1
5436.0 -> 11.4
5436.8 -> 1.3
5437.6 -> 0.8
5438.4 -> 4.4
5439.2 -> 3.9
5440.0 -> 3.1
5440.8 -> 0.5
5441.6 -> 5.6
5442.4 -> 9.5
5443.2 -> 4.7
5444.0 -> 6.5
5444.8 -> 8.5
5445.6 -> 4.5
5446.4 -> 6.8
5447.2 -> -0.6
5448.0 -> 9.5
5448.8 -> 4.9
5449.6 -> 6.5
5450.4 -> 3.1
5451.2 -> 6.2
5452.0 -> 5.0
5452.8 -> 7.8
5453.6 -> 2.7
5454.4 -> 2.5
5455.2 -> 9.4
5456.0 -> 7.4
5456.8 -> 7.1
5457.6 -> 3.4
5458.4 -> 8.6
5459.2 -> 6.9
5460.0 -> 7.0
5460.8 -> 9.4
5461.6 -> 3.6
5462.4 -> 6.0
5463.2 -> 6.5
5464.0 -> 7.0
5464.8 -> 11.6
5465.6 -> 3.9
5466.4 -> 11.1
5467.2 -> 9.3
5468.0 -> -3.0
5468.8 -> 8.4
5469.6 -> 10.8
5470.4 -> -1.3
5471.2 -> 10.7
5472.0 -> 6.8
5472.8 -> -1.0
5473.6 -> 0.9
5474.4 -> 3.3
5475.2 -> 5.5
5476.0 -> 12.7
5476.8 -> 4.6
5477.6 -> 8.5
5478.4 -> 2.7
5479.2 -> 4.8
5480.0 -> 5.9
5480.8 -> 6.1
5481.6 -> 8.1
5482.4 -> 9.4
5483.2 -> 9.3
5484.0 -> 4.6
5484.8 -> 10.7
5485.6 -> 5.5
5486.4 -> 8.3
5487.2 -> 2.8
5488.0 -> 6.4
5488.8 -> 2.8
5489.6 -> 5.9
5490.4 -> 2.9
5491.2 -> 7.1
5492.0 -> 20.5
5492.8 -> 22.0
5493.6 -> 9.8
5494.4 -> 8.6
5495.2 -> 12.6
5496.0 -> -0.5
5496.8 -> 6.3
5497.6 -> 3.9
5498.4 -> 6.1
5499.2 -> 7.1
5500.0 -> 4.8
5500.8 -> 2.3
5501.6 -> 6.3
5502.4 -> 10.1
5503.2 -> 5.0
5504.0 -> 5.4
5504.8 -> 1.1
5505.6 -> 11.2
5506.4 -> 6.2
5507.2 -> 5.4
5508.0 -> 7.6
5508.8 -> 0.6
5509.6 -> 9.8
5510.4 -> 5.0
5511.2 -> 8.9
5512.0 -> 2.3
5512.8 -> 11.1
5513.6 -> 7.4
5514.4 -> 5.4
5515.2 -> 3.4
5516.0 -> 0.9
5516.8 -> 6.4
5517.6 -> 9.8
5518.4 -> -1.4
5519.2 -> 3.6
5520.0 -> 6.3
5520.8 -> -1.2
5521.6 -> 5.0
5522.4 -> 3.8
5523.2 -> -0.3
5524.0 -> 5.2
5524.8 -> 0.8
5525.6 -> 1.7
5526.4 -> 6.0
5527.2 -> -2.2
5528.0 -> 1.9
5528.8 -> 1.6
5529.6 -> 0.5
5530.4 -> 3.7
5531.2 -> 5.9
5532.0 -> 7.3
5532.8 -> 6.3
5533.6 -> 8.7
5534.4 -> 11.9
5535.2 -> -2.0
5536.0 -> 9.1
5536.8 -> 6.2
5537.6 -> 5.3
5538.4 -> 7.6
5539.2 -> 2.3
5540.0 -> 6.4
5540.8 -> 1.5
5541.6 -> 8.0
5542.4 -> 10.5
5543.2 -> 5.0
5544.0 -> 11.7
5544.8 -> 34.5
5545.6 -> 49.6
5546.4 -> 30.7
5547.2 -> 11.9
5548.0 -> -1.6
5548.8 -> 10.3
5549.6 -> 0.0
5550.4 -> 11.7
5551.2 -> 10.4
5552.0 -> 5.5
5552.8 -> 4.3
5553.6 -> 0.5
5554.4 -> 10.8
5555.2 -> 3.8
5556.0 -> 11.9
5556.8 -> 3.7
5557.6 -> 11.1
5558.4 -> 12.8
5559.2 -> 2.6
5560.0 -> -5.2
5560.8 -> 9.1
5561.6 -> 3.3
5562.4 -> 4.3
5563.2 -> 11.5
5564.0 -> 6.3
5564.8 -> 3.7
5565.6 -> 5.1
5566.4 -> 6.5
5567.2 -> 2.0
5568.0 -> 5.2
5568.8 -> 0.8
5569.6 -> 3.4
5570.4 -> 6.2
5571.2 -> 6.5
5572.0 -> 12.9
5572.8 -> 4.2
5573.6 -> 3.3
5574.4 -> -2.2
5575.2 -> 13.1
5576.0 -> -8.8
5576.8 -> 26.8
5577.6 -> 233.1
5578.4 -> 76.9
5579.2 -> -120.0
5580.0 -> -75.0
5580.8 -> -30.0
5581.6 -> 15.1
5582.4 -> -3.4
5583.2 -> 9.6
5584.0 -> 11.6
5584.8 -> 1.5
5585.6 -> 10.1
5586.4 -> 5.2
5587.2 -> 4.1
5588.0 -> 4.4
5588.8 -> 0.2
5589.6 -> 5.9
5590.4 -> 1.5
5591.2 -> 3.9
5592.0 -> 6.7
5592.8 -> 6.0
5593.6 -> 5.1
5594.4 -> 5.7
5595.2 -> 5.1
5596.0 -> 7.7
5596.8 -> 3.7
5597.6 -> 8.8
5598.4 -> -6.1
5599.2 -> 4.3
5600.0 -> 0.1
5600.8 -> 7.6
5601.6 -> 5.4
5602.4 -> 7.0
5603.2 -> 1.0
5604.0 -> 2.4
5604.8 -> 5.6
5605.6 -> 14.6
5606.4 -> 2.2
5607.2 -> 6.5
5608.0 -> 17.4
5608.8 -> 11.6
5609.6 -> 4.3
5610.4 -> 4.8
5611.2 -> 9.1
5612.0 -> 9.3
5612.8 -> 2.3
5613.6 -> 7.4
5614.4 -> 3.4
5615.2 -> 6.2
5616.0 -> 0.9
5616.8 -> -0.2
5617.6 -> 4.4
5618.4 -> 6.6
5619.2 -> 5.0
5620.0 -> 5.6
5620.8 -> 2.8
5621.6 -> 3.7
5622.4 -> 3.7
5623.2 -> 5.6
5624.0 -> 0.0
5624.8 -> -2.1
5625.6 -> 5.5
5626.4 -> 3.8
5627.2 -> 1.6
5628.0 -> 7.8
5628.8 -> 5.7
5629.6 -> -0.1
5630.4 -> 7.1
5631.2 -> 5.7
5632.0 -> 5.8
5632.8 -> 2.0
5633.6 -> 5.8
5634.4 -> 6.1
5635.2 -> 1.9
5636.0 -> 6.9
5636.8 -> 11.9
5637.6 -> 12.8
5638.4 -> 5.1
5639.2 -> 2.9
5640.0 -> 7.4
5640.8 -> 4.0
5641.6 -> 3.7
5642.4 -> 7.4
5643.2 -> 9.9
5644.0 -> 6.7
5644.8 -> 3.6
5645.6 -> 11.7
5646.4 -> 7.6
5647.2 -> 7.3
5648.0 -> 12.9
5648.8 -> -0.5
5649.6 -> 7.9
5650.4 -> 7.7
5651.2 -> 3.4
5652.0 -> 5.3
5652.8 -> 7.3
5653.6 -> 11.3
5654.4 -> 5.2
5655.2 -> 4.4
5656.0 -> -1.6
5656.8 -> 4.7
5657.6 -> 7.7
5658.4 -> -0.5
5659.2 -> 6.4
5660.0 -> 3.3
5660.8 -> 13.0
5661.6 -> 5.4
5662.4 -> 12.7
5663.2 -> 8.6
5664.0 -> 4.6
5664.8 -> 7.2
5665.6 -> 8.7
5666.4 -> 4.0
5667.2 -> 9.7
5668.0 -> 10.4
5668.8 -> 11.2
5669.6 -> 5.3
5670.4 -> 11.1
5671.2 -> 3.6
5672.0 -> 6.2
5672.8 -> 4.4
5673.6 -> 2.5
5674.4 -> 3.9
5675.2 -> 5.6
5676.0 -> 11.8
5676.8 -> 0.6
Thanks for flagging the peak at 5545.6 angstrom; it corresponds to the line [O III]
